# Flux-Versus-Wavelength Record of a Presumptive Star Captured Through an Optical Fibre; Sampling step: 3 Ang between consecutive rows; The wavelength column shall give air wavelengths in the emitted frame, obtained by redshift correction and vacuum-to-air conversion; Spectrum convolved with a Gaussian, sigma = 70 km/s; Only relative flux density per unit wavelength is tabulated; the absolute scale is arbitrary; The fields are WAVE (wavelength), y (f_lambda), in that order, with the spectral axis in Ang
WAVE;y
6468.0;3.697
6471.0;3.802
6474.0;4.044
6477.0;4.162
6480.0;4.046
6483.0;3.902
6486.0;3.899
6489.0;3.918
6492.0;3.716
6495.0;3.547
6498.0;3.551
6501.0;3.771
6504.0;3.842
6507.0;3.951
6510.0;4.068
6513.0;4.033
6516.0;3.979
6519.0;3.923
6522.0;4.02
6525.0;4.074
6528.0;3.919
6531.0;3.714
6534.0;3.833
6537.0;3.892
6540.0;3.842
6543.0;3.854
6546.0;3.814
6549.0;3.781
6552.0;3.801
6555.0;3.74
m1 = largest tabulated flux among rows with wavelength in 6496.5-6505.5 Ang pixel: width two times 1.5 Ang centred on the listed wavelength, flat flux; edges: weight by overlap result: 3.842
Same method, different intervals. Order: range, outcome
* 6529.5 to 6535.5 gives 3.833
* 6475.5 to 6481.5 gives 4.162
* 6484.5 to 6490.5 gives 3.918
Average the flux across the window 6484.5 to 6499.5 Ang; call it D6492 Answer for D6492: 3.73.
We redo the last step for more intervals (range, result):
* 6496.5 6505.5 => 3.72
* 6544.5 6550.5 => 3.8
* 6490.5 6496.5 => 3.63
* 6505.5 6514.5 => 4.02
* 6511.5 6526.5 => 4.01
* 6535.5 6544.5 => 3.86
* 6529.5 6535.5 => 3.77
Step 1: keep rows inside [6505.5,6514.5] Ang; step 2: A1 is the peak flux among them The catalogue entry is 4.068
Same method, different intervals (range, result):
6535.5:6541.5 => 3.892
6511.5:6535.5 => 4.074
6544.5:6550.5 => 3.814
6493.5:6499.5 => 3.551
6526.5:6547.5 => 3.919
